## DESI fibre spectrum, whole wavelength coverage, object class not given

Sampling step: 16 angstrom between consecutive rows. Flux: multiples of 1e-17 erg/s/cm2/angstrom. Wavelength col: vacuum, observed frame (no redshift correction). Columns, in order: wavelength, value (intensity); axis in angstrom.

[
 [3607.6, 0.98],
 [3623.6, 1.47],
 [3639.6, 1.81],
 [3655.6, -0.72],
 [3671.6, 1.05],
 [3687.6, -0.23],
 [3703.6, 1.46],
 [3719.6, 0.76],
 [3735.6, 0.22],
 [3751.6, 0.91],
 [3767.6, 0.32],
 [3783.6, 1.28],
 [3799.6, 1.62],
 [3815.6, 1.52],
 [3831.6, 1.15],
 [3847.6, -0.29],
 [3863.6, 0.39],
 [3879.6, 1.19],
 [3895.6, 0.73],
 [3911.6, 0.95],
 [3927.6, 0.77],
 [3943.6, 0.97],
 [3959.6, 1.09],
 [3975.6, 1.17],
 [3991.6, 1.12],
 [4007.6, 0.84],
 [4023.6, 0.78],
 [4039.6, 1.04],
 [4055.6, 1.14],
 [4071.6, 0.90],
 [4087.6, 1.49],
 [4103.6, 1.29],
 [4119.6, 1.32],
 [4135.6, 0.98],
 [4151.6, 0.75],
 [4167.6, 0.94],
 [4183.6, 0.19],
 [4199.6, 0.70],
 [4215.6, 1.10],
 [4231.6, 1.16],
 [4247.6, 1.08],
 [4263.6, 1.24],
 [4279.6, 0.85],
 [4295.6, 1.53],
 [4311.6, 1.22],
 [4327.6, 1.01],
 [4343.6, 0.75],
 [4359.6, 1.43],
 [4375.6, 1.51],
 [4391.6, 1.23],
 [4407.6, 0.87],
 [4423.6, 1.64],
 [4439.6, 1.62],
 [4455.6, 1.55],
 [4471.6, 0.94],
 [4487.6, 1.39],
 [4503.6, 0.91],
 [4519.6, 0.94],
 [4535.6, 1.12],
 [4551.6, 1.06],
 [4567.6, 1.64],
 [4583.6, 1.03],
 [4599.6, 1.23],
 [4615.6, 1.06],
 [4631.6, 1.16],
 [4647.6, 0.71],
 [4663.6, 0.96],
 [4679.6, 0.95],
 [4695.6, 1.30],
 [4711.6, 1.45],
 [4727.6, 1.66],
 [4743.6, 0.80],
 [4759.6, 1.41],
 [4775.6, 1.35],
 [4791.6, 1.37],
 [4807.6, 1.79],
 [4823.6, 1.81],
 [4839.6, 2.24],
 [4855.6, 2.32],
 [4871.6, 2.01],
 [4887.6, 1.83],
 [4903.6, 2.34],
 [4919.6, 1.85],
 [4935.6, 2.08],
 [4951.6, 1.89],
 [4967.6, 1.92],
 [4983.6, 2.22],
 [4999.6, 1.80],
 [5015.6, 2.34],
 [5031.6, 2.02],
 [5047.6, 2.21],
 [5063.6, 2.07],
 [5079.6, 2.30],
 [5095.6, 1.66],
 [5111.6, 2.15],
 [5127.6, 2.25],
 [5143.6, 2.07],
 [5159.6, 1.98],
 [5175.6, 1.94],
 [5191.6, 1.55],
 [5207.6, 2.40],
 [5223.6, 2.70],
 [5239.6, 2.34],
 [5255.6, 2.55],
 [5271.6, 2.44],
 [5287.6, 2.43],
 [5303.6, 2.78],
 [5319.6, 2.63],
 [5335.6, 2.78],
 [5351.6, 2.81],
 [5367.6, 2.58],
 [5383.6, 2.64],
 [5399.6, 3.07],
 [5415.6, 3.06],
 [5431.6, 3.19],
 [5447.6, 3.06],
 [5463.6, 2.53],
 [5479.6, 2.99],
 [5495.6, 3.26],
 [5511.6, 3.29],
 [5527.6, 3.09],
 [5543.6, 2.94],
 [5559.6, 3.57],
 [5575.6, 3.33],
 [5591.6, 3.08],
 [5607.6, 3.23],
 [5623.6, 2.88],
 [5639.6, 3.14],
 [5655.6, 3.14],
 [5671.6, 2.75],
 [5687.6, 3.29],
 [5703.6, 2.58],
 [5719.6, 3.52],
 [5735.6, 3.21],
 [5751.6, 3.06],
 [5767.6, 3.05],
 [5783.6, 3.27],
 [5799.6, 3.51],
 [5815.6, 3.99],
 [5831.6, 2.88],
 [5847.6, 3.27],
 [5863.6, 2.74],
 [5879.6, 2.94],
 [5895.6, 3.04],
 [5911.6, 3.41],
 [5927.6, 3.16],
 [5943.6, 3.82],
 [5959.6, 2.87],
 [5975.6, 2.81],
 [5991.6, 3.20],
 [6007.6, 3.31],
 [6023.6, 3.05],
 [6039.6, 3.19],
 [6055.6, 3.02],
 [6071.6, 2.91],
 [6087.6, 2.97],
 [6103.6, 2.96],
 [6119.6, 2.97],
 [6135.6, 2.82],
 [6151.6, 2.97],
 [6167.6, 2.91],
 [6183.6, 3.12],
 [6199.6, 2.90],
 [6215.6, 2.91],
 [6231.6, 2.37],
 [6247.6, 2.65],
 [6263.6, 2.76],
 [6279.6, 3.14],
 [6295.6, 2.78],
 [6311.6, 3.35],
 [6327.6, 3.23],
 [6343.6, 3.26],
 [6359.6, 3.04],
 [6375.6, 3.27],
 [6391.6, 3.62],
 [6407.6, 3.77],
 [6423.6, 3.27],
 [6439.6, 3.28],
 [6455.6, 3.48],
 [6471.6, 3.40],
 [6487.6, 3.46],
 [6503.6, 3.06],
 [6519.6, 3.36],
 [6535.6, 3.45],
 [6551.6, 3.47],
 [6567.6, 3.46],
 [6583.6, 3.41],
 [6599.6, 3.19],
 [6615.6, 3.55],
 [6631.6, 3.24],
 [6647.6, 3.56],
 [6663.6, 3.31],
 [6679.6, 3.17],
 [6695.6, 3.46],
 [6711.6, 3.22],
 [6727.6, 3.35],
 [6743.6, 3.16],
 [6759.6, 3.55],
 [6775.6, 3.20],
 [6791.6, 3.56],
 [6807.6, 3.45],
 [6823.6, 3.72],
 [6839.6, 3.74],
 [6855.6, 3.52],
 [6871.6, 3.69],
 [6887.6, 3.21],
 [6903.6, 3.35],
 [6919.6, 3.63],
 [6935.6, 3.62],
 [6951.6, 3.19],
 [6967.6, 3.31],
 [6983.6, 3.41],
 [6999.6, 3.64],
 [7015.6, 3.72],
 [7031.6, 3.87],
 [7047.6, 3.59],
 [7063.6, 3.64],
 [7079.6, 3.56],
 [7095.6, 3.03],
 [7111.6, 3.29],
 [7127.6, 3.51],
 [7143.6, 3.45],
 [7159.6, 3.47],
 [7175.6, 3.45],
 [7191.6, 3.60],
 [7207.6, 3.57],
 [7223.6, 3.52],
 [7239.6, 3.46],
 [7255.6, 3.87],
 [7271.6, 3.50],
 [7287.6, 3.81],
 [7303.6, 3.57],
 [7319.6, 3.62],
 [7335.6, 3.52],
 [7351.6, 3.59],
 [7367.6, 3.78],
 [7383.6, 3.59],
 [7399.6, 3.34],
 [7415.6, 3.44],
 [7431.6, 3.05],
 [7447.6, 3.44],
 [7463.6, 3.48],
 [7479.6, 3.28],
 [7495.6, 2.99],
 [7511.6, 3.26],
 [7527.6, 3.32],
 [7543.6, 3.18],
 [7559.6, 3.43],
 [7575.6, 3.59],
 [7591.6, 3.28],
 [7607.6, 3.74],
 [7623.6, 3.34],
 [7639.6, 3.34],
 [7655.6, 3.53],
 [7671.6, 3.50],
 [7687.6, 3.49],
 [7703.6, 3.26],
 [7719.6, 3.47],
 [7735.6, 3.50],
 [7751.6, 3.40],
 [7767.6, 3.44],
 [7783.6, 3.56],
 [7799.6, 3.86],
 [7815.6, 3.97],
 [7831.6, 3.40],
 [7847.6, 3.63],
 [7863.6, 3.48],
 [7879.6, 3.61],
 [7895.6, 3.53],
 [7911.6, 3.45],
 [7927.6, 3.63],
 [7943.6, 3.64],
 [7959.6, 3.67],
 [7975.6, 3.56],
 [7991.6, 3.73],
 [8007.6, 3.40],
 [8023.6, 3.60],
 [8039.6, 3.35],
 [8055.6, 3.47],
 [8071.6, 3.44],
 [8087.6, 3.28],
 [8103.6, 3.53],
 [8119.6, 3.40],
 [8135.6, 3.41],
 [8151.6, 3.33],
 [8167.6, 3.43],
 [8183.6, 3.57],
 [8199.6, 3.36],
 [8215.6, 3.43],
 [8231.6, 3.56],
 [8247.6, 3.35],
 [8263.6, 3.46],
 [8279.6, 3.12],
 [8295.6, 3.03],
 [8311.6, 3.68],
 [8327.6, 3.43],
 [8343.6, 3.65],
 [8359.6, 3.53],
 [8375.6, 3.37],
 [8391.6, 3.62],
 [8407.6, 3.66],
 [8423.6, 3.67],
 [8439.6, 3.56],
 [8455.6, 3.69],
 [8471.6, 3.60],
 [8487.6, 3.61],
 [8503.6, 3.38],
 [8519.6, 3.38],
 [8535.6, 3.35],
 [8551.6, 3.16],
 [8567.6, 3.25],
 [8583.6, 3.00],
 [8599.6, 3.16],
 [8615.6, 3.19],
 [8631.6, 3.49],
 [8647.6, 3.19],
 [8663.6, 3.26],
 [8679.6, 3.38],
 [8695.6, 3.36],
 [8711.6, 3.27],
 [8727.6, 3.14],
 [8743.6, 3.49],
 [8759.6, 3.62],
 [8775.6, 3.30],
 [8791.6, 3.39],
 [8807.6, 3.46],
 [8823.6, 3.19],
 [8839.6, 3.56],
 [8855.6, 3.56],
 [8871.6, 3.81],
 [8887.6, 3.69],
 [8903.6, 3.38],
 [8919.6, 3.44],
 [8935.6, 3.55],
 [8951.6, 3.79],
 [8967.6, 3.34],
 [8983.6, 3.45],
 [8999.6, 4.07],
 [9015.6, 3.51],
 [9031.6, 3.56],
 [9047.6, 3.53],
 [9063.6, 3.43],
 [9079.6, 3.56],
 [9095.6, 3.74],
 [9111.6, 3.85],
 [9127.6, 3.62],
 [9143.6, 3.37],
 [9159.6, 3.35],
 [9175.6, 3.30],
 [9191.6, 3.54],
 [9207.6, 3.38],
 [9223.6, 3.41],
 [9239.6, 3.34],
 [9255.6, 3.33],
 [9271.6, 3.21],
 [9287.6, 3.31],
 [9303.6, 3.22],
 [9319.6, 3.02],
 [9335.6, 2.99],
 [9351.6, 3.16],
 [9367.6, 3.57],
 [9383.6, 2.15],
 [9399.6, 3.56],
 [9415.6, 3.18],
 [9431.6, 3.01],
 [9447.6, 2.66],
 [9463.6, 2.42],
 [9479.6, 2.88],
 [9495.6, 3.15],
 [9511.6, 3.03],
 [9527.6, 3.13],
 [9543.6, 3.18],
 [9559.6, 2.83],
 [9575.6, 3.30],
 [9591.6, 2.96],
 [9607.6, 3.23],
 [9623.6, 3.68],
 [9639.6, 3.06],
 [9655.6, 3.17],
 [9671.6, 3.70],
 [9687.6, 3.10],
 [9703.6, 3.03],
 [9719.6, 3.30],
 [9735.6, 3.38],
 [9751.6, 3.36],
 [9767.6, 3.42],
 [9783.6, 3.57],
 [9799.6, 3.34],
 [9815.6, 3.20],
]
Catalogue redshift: 0.205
